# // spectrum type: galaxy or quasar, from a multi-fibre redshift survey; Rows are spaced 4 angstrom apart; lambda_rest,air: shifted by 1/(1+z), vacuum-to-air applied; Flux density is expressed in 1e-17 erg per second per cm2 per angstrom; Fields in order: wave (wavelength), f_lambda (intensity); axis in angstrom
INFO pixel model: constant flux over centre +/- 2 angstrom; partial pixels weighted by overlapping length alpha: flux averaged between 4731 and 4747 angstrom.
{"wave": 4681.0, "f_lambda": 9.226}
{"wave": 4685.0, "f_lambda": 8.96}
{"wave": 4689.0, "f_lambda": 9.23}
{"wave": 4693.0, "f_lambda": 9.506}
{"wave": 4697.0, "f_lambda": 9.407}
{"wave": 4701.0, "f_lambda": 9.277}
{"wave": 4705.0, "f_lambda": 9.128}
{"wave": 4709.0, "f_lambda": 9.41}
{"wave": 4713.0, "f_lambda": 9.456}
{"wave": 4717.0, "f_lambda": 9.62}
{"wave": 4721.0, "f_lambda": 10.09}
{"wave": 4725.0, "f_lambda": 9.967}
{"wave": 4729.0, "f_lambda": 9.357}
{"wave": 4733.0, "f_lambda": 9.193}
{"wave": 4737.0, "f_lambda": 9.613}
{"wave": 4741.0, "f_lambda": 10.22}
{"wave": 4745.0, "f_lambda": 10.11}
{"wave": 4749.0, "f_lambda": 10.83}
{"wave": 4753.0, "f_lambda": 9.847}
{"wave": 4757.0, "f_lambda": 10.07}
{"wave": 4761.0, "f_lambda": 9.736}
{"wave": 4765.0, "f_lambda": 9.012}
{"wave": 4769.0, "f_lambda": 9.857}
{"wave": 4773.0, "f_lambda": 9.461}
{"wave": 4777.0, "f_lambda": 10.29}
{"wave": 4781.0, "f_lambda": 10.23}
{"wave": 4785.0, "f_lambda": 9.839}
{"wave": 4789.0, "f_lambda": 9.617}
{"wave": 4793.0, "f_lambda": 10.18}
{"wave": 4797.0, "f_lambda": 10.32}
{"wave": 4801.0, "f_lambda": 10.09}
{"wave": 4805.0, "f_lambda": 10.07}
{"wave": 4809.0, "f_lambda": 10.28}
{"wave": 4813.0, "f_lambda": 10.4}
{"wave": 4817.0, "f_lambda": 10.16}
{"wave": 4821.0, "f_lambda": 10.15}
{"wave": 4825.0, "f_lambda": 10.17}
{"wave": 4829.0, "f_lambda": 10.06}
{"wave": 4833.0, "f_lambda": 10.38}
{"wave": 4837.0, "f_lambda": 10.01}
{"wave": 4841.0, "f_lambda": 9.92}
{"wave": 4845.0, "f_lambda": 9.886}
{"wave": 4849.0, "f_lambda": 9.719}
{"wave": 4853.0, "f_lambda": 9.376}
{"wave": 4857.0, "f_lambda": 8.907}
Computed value 9.78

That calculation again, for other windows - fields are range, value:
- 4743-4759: 10.2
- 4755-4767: 9.61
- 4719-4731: 9.8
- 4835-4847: 9.94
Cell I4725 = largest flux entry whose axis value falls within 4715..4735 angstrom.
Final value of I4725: 10.09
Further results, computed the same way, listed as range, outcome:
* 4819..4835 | 10.38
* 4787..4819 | 10.4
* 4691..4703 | 9.506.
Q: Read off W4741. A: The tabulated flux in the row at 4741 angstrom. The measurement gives 10.22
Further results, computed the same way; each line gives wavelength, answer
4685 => 8.96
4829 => 10.06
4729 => 9.357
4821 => 10.15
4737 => 9.613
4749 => 10.83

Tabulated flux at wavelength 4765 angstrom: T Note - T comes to 9.012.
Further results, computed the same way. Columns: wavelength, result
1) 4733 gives 9.193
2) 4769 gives 9.857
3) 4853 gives 9.376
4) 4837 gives 10.01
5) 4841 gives 9.92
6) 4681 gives 9.226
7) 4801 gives 10.09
